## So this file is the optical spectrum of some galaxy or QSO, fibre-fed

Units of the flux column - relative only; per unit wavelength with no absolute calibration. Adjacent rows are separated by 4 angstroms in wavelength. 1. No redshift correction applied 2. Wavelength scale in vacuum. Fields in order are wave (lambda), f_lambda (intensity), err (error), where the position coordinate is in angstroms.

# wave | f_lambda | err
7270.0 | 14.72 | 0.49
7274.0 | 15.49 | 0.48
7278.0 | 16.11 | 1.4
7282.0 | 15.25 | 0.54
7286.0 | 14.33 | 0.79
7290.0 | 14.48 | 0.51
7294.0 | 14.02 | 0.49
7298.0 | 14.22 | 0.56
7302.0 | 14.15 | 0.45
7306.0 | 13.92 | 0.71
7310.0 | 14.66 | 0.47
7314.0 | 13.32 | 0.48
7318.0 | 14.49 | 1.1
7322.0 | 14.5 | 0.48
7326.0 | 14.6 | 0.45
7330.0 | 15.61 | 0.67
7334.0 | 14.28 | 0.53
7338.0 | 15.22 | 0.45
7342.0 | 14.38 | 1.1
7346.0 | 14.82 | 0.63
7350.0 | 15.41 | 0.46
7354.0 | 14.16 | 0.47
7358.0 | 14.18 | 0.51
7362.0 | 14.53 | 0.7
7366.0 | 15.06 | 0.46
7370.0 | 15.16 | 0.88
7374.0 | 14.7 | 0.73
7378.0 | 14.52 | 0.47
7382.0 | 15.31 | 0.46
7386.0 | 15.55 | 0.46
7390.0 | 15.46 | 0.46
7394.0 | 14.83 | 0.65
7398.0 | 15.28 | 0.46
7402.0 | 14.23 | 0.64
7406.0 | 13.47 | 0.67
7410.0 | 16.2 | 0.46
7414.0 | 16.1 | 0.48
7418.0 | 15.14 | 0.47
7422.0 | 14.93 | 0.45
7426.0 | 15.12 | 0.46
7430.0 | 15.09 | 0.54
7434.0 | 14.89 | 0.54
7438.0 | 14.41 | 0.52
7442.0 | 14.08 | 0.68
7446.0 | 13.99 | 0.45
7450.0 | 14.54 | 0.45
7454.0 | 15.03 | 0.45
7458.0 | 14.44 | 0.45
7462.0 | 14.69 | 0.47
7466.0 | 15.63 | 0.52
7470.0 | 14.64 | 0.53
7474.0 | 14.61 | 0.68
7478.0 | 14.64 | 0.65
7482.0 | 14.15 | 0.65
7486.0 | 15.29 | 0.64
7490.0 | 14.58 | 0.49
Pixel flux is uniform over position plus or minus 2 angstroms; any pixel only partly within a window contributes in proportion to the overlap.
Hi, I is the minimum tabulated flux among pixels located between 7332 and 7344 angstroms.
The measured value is 14.28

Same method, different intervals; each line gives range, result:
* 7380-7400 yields 14.83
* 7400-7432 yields 13.47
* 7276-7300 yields 14.02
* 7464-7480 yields 14.61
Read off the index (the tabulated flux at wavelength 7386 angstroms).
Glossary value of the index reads 15.55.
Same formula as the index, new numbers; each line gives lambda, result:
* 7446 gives 13.99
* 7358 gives 14.18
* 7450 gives 14.54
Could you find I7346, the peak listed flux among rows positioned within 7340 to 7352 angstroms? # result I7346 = 15.41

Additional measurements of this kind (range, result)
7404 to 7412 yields 16.2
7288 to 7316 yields 14.66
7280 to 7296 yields 15.25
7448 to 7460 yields 15.03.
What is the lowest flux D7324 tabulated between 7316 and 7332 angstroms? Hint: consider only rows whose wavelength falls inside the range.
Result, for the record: 14.49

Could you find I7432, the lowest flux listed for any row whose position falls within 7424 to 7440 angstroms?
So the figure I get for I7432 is 14.41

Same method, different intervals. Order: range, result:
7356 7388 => 14.18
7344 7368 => 14.16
